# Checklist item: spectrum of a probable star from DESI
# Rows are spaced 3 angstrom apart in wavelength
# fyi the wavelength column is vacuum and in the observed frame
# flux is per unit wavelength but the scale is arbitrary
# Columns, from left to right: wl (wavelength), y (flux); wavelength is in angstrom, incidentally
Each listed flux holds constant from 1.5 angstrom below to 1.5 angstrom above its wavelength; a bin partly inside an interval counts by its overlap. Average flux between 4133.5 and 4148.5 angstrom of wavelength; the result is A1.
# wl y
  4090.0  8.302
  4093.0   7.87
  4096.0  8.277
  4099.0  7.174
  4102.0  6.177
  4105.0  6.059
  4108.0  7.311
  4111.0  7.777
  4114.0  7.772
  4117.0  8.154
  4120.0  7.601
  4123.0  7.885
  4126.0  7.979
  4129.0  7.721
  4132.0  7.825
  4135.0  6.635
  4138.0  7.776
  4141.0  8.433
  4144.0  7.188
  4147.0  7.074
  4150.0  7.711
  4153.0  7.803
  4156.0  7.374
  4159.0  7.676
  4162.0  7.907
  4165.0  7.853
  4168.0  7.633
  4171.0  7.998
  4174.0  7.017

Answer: 7.42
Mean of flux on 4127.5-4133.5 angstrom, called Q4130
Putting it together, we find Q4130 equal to 7.77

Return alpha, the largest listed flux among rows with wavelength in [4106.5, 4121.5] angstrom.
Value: 8.154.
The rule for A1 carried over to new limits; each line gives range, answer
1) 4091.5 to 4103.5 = 7.37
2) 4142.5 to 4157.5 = 7.43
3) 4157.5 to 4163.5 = 7.79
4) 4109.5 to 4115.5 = 7.77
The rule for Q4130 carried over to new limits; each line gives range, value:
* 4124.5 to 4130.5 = 7.85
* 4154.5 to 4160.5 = 7.52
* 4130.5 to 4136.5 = 7.23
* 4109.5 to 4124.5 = 7.84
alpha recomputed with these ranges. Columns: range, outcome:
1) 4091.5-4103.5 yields 8.277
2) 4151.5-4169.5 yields 7.907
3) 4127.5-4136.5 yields 7.825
